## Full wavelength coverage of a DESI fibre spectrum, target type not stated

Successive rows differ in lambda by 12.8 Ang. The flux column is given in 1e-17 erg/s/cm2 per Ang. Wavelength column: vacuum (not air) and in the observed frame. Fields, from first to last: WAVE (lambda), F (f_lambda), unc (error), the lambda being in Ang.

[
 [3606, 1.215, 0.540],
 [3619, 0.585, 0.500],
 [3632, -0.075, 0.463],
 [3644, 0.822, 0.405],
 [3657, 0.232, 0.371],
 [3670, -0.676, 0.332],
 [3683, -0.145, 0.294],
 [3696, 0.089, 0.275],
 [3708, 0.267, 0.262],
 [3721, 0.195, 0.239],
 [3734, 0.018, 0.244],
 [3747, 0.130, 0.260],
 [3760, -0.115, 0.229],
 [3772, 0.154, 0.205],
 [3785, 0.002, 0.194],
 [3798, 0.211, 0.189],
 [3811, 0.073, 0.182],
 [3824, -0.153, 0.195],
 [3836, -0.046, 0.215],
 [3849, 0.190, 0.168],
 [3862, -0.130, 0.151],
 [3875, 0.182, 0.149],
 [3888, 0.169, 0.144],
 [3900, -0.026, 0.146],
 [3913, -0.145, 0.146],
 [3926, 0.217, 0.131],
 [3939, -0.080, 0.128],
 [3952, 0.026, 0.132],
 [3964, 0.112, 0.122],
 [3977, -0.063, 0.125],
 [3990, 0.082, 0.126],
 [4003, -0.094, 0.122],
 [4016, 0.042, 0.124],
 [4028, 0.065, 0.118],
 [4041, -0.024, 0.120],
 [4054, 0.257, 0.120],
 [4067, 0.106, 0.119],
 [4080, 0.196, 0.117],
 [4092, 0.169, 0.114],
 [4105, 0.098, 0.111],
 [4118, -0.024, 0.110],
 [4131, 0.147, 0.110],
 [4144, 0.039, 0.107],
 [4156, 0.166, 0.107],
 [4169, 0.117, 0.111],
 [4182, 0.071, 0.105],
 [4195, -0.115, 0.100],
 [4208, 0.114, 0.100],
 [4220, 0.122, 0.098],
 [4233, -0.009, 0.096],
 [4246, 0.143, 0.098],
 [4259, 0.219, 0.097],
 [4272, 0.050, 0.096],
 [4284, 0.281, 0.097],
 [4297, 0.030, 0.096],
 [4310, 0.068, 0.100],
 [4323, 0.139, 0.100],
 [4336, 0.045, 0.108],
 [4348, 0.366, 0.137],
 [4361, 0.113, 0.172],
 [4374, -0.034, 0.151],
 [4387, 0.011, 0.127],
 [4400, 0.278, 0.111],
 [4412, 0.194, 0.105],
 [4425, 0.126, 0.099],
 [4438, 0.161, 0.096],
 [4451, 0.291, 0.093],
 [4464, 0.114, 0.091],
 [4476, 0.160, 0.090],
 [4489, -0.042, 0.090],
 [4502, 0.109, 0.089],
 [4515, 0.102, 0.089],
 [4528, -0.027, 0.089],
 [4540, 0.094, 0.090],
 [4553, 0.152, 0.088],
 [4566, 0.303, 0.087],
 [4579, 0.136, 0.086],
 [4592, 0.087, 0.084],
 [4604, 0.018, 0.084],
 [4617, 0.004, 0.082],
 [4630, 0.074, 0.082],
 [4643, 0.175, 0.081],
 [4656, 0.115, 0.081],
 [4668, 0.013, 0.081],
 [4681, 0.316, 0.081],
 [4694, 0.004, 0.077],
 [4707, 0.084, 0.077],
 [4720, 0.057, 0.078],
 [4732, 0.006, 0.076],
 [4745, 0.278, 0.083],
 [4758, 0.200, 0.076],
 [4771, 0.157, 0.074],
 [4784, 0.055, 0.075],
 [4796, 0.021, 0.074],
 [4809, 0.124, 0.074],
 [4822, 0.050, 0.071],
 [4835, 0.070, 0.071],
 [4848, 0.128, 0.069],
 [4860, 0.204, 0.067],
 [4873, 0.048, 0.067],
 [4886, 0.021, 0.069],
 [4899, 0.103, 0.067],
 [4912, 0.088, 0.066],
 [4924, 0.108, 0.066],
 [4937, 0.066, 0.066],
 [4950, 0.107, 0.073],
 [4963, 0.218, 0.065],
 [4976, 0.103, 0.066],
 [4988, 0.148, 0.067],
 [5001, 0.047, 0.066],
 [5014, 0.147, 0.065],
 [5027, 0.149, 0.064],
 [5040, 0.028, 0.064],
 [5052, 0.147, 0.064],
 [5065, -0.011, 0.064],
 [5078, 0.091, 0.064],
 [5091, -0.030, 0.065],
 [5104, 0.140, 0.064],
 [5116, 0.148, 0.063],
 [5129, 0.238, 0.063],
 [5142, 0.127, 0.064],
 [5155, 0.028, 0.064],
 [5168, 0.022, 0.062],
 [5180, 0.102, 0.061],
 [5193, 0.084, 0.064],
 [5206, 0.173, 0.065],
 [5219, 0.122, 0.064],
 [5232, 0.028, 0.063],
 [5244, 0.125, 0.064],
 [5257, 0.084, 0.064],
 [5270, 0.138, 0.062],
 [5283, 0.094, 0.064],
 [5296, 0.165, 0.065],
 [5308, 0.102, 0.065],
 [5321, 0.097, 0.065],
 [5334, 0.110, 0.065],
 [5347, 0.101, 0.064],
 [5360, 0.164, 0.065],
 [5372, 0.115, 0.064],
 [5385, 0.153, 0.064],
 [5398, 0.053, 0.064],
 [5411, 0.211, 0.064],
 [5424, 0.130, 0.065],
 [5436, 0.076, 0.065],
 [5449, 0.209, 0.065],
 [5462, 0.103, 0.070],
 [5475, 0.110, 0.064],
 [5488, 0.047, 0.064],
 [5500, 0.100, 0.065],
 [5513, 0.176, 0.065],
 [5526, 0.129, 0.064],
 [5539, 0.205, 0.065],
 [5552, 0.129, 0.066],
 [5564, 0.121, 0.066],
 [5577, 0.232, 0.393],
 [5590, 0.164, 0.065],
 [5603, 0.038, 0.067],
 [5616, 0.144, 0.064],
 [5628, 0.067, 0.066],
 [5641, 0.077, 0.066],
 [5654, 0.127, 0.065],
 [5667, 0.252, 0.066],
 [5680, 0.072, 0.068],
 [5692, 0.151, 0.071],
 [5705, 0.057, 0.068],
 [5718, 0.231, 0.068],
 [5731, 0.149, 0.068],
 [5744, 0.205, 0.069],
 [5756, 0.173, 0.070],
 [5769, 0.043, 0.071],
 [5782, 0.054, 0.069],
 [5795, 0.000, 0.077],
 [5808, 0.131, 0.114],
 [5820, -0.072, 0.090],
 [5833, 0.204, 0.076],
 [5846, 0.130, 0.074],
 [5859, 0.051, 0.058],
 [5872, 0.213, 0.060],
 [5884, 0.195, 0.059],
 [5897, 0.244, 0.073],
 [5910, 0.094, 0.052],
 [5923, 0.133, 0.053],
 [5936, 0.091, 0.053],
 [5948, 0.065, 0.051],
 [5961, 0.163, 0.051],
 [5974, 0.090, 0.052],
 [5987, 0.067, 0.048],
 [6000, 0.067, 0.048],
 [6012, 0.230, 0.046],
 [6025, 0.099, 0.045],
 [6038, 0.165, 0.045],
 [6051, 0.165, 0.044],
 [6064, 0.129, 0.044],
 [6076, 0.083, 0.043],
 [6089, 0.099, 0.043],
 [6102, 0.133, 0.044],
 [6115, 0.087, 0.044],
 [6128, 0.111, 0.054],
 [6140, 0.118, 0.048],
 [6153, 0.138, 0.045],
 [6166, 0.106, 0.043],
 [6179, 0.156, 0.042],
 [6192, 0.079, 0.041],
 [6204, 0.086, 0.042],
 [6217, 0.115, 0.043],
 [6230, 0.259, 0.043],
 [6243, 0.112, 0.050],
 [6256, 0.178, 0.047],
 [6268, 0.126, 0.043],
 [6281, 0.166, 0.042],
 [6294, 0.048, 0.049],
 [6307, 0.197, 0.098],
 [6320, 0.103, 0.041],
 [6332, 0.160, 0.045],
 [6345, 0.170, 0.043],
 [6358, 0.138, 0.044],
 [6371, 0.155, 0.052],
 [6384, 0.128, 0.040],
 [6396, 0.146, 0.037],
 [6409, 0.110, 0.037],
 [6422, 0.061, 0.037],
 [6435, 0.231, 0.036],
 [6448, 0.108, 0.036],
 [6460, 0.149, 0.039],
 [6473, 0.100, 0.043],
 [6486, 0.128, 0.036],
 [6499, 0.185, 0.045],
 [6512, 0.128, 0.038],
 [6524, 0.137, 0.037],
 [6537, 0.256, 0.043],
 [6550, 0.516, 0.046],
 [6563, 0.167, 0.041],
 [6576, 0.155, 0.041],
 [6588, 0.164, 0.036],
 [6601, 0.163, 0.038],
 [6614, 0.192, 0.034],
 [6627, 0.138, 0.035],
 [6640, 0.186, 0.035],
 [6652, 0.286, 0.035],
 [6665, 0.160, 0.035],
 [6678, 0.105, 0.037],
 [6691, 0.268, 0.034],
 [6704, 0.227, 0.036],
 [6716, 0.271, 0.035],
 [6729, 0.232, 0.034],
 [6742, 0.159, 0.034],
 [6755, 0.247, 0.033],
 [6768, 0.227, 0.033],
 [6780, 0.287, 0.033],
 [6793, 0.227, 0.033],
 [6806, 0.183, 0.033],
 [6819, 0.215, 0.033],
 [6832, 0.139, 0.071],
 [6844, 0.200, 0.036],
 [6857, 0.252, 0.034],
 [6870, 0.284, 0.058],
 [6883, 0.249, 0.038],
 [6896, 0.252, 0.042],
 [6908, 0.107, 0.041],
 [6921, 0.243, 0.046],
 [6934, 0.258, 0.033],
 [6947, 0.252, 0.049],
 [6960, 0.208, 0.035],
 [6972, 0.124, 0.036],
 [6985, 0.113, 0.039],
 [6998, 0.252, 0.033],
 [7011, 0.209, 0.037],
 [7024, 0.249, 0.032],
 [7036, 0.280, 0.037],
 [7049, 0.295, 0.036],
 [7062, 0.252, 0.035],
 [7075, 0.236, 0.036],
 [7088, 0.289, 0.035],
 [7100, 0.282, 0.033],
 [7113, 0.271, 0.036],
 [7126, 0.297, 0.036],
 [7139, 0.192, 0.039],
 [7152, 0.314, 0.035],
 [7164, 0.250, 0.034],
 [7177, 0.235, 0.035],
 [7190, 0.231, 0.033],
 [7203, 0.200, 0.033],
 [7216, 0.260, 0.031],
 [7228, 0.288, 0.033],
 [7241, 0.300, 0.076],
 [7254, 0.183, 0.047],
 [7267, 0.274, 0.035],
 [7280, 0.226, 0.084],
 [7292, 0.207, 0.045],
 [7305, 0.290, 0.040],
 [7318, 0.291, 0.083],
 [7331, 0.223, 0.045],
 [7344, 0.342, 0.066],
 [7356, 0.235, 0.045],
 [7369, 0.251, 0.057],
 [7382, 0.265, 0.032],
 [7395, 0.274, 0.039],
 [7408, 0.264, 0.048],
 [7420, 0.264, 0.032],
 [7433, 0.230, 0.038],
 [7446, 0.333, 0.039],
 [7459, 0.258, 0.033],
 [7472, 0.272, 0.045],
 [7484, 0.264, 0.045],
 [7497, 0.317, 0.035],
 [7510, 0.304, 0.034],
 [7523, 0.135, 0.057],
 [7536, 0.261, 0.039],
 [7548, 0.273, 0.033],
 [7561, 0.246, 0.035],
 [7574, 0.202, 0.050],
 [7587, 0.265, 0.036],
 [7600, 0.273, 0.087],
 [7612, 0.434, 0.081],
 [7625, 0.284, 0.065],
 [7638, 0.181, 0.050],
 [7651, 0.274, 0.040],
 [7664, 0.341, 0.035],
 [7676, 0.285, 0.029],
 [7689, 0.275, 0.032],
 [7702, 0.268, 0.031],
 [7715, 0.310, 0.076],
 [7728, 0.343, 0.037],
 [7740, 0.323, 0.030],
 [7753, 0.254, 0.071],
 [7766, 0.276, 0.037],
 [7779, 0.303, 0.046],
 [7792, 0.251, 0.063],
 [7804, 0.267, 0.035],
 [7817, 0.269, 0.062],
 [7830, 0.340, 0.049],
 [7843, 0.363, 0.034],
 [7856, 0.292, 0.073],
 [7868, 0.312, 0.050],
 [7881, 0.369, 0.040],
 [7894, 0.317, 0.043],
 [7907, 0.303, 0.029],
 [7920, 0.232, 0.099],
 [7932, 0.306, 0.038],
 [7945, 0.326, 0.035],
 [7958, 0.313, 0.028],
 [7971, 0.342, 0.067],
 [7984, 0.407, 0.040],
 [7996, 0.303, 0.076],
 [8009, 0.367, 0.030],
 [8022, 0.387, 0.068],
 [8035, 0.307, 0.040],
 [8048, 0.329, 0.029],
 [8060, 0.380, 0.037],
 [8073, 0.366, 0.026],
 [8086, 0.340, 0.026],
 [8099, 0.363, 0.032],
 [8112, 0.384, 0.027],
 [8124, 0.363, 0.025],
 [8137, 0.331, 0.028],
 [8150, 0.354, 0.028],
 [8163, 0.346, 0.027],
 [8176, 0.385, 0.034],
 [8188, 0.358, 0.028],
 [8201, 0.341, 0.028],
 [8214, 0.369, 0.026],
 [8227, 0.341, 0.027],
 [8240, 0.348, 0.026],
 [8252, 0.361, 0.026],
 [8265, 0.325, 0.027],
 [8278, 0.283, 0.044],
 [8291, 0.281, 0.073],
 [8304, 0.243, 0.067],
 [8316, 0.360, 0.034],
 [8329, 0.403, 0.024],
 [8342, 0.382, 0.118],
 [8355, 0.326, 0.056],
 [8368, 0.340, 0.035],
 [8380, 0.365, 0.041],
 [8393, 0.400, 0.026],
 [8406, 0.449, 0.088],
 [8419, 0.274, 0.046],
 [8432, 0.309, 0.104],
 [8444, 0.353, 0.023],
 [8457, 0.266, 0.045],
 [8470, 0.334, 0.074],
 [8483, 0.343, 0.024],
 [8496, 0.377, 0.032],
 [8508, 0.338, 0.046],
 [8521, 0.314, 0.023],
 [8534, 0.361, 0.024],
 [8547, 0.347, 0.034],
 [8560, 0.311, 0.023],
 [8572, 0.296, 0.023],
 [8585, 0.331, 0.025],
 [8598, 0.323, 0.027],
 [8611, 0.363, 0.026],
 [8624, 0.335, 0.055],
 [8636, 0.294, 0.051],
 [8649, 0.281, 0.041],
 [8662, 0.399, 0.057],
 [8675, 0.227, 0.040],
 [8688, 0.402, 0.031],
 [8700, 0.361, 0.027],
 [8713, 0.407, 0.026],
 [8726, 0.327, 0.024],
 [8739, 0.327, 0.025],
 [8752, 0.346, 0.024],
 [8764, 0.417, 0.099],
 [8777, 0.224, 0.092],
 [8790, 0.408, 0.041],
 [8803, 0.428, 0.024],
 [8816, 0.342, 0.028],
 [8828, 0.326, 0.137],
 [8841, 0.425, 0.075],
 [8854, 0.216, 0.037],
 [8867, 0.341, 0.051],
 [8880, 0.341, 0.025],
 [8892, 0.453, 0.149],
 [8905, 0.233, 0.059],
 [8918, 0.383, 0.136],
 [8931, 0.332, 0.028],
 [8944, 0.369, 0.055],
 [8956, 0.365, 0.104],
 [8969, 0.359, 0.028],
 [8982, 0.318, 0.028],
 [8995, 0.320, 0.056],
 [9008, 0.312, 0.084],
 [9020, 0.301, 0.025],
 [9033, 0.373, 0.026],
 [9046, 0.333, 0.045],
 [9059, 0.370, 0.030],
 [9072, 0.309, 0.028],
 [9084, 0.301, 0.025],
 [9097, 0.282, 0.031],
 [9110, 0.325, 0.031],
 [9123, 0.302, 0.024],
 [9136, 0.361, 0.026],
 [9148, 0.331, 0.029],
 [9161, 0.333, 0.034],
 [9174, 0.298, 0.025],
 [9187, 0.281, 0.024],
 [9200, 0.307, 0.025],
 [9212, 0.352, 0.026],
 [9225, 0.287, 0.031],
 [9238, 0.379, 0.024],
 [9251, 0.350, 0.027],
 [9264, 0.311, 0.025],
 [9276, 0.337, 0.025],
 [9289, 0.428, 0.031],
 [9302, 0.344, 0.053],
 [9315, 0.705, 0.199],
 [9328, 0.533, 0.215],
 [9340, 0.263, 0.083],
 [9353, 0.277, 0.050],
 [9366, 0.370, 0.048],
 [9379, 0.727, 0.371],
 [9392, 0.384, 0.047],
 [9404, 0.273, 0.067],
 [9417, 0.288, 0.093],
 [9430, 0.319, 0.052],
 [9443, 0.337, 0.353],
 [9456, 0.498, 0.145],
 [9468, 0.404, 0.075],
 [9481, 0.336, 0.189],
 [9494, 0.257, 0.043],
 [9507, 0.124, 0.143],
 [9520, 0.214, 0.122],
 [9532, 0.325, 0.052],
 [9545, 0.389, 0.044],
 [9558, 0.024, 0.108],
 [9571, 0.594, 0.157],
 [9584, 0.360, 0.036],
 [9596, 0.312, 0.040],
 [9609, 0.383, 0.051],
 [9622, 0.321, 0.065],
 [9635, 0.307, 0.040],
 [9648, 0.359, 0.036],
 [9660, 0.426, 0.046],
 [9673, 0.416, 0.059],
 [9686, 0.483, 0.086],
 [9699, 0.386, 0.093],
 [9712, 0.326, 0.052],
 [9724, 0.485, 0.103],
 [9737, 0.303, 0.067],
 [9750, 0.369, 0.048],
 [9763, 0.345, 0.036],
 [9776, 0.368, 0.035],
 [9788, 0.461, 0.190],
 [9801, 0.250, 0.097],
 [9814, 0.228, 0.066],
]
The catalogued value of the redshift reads 0.76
